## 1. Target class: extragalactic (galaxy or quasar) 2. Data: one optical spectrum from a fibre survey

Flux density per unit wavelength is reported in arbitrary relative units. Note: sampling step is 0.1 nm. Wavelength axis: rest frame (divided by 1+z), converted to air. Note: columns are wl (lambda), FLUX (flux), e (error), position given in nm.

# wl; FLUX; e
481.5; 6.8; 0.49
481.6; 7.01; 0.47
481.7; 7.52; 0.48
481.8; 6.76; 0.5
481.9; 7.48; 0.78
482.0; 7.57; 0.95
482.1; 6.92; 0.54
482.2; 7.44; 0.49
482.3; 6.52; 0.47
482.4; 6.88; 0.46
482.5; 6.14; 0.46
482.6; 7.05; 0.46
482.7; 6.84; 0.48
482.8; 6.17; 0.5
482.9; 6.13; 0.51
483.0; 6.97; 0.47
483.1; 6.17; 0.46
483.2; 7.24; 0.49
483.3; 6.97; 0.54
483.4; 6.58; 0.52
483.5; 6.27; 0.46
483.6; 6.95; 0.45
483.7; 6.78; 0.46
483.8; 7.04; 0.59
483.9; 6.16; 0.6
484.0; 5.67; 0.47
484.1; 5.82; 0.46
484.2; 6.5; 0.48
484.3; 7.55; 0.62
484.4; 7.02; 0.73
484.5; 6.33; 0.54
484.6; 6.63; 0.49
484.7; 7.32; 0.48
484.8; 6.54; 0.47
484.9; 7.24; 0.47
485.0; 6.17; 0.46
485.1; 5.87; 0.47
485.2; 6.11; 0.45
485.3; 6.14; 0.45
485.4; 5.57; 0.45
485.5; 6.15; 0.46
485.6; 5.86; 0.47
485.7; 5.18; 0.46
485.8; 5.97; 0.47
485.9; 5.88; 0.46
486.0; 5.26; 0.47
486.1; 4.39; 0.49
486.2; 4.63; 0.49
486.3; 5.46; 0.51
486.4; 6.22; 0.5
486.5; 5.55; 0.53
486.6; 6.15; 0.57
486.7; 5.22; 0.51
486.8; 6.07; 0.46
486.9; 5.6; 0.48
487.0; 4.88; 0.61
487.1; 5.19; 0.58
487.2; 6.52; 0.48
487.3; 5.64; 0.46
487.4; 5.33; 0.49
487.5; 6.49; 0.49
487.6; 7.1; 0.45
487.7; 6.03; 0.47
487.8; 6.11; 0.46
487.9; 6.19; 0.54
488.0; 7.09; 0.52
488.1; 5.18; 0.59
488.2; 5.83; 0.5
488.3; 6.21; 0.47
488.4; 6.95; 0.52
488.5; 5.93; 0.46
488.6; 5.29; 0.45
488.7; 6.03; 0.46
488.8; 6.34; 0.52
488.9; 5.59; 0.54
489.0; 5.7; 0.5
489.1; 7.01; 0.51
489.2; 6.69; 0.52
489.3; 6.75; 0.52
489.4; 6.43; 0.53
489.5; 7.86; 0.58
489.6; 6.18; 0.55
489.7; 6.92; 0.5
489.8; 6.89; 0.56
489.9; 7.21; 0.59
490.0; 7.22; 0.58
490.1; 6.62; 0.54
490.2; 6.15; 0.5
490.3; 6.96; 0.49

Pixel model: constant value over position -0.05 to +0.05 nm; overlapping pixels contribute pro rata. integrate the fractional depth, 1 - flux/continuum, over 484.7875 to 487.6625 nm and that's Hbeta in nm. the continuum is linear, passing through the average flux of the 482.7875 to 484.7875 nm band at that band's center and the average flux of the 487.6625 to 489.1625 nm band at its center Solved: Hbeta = 0.25 nm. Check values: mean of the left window 6.62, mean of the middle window 5.8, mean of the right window 6.1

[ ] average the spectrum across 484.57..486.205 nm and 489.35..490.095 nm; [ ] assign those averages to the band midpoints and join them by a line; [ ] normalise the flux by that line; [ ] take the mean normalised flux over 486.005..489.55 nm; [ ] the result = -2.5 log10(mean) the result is 0.09 mag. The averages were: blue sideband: 5.96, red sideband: 6.94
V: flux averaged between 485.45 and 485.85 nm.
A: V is 5.79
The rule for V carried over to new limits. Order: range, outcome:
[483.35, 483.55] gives 6.42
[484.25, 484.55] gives 6.97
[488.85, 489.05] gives 5.64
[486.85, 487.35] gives 5.57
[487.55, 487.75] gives 6.56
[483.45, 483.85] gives 6.76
